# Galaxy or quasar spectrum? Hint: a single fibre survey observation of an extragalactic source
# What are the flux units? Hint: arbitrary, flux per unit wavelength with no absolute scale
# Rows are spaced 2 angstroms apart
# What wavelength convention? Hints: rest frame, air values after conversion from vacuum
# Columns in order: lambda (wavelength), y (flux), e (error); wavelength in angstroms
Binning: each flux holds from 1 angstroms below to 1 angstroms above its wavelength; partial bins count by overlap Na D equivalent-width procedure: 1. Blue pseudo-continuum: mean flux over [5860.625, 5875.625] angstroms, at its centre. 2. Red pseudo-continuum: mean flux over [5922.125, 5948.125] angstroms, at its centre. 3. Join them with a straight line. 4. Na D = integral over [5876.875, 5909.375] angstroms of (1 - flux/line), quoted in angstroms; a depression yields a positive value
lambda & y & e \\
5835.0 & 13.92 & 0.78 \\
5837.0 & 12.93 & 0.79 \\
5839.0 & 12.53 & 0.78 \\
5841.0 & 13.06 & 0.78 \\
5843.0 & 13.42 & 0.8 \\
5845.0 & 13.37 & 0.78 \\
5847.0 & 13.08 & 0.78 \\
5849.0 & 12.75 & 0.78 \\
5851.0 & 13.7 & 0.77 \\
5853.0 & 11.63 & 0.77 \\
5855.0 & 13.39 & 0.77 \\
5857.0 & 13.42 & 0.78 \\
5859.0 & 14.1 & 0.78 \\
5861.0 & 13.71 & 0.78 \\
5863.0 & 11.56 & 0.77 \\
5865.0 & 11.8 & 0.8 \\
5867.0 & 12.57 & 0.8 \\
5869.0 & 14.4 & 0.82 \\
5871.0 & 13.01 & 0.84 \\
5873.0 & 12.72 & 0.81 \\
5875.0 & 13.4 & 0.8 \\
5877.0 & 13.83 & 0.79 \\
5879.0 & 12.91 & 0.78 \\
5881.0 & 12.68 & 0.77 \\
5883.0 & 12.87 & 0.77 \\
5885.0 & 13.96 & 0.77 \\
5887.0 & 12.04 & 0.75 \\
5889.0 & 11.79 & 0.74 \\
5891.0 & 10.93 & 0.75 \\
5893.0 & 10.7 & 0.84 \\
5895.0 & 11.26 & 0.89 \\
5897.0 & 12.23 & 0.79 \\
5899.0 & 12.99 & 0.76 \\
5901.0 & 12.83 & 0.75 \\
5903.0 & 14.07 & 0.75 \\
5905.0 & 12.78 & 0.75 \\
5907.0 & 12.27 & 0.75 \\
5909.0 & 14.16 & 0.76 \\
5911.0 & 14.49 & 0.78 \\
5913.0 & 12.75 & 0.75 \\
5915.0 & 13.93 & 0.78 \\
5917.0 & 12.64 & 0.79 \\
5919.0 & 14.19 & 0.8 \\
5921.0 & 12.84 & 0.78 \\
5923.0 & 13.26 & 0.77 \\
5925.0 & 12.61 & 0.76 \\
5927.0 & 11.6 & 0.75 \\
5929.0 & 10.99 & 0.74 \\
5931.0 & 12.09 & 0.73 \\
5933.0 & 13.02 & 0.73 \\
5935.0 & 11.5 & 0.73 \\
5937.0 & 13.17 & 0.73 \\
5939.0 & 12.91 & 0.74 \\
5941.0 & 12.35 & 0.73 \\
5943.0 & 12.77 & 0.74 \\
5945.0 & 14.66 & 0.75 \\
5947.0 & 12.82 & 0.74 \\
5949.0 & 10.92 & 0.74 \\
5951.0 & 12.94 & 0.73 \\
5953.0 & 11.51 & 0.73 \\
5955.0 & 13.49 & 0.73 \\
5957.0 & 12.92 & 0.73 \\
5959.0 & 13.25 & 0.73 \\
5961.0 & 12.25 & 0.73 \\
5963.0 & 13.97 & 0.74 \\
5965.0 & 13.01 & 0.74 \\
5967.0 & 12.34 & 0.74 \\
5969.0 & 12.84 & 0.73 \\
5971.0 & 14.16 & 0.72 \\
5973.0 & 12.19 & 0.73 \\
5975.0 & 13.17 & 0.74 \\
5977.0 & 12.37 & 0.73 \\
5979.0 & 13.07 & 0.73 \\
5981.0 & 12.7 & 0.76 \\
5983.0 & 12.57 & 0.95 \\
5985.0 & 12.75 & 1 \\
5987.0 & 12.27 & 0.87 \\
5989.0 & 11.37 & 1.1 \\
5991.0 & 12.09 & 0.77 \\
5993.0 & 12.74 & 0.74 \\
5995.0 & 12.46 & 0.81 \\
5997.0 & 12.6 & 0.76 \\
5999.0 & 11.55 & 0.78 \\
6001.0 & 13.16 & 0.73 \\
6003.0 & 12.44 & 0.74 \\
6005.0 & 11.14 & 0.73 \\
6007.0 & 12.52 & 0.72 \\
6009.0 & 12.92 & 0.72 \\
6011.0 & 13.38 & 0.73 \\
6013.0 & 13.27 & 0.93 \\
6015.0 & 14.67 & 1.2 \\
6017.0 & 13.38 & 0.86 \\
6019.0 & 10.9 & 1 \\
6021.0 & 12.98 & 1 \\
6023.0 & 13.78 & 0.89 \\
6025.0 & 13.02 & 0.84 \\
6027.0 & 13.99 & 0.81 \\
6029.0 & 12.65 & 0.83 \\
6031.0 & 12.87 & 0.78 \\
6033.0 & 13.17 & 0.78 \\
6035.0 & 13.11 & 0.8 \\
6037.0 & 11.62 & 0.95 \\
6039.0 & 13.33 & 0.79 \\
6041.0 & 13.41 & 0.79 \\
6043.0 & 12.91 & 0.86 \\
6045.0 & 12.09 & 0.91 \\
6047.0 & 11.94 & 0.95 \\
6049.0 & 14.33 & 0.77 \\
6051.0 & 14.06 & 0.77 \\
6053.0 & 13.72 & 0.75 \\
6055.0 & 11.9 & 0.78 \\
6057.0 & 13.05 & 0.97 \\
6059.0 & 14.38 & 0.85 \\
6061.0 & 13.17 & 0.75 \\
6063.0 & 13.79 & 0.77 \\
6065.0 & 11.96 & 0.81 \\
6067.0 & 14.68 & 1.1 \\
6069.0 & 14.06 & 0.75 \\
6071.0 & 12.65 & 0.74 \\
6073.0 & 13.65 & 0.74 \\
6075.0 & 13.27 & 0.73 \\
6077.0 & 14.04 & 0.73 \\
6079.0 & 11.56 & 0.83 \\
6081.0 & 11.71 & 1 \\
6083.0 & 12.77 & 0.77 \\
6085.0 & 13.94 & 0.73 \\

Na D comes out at 0.5 angstroms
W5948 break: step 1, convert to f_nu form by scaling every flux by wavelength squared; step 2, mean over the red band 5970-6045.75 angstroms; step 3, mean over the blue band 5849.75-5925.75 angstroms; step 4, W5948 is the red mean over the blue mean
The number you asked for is 1.03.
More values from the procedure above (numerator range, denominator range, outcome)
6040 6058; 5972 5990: 1.07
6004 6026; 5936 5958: 1.03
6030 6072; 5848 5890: 1.08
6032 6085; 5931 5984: 1.06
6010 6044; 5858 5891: 1.07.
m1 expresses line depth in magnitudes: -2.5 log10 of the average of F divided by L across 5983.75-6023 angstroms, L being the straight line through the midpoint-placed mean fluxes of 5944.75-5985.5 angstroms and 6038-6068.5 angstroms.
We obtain 0.036 mag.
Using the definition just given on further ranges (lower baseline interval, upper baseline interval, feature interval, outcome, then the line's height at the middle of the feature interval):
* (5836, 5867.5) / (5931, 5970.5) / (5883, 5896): 0.09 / 12.9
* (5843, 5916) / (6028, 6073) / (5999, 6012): 0.05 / 13.1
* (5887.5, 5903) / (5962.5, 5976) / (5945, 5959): 0.01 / 12.8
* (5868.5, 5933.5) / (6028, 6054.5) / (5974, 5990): 0.03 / 12.9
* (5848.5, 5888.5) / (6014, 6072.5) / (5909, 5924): -0.04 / 13.1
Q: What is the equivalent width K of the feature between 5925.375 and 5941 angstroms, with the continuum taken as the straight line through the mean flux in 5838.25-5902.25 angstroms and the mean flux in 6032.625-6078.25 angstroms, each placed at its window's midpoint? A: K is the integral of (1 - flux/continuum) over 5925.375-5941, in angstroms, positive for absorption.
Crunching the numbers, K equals 0.9 angstroms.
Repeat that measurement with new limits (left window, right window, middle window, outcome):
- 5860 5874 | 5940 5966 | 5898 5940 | -0.3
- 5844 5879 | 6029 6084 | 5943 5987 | 0.8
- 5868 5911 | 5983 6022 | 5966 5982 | -0.3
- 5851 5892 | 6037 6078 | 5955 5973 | 0.0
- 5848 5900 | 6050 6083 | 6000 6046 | 0.7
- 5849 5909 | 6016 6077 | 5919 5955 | 1.0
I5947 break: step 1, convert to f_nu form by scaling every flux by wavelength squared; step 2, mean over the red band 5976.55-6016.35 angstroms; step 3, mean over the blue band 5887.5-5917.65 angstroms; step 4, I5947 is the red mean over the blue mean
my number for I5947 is 1.03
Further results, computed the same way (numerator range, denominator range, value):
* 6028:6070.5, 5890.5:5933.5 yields 1.09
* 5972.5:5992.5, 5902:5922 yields 0.95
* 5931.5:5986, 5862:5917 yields 1.03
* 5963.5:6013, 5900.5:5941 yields 1.00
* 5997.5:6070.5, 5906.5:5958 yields 1.05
